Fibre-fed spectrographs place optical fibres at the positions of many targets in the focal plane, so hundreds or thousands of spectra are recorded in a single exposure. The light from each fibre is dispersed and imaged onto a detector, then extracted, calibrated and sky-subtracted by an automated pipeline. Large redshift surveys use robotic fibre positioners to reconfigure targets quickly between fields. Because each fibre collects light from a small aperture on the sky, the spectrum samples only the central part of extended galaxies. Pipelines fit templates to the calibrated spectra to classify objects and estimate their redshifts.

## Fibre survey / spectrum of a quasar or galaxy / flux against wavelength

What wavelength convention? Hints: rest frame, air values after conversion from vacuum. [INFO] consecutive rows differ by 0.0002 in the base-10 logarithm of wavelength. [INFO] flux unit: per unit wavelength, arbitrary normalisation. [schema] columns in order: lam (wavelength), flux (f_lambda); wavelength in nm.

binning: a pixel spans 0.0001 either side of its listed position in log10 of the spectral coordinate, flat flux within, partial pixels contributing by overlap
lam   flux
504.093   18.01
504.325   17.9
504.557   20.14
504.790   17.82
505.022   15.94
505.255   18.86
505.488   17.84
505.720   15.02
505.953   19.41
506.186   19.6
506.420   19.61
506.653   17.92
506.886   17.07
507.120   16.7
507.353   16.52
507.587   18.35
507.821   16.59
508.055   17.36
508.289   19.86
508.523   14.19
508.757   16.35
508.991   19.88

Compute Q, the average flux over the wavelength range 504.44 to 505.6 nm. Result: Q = 18.1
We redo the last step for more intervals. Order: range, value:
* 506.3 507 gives 18.2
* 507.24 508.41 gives 17.7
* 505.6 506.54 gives 18.4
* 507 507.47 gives 16.6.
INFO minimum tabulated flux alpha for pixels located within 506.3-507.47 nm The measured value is 16.52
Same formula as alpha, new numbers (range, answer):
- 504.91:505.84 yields 15.02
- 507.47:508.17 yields 16.59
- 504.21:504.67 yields 17.9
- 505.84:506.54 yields 19.41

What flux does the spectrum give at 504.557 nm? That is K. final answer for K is 20.14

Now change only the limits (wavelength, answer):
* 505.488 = 17.84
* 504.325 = 17.9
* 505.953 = 19.41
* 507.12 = 16.7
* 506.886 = 17.07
